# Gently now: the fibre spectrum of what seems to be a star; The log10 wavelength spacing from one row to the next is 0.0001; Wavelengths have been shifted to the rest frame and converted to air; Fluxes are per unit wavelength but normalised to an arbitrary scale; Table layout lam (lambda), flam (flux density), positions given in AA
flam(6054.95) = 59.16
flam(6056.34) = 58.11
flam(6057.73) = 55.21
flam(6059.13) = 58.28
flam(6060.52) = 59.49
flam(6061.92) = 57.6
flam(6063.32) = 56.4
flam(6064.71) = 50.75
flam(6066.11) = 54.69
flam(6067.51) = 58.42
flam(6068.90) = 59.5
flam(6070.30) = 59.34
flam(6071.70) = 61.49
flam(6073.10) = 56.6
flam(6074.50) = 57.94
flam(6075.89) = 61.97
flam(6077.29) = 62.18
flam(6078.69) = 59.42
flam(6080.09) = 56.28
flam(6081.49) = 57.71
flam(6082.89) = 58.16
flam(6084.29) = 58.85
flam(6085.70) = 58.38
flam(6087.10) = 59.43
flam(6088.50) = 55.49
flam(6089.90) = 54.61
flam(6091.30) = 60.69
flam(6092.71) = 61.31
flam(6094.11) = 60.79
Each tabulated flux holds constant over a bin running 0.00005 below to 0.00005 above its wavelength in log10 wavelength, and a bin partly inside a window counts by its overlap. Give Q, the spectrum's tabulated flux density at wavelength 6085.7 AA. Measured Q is 58.38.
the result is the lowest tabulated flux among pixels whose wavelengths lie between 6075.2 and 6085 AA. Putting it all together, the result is 56.28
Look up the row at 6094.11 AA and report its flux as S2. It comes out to 60.79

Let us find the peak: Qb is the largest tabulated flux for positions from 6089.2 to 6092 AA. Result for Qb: 60.69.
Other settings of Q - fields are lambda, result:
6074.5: 57.94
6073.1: 56.6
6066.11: 54.69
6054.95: 59.16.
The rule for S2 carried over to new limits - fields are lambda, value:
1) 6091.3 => 60.69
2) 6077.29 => 62.18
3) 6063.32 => 56.4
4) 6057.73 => 55.21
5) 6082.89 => 58.16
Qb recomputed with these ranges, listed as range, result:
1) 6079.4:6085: 58.85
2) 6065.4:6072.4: 61.49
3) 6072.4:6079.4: 62.18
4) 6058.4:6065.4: 59.49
